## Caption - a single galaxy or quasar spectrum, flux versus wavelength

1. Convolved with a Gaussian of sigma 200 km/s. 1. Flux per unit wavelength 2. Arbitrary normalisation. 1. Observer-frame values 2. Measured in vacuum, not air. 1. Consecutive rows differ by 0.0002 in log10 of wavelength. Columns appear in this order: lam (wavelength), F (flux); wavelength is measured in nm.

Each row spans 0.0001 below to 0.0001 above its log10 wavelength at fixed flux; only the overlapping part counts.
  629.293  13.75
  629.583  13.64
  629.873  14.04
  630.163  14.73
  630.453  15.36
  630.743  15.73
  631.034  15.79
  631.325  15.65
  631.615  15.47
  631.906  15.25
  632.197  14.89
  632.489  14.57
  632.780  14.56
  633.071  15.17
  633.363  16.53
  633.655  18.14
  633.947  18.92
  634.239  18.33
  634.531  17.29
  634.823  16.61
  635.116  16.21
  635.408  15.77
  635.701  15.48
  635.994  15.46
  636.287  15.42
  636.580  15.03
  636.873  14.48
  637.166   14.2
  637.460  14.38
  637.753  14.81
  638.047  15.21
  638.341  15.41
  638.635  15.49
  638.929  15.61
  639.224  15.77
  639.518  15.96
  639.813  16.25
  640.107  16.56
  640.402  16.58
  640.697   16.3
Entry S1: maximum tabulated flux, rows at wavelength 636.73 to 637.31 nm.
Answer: 14.48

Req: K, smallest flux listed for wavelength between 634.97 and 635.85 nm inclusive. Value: 15.48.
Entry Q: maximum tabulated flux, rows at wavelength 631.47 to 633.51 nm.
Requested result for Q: 16.53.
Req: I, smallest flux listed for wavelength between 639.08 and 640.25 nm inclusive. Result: 15.77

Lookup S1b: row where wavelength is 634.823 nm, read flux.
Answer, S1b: 16.61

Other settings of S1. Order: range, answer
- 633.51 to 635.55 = 18.92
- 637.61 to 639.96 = 16.25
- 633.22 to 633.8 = 18.14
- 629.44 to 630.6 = 15.36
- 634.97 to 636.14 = 16.21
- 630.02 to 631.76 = 15.79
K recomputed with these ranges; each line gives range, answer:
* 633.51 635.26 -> 16.21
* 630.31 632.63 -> 14.57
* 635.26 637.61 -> 14.2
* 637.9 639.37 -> 15.21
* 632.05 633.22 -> 14.56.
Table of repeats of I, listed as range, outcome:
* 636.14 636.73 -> 15.03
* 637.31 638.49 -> 14.38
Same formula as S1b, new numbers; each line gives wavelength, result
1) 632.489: 14.57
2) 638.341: 15.41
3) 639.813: 16.25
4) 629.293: 13.75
